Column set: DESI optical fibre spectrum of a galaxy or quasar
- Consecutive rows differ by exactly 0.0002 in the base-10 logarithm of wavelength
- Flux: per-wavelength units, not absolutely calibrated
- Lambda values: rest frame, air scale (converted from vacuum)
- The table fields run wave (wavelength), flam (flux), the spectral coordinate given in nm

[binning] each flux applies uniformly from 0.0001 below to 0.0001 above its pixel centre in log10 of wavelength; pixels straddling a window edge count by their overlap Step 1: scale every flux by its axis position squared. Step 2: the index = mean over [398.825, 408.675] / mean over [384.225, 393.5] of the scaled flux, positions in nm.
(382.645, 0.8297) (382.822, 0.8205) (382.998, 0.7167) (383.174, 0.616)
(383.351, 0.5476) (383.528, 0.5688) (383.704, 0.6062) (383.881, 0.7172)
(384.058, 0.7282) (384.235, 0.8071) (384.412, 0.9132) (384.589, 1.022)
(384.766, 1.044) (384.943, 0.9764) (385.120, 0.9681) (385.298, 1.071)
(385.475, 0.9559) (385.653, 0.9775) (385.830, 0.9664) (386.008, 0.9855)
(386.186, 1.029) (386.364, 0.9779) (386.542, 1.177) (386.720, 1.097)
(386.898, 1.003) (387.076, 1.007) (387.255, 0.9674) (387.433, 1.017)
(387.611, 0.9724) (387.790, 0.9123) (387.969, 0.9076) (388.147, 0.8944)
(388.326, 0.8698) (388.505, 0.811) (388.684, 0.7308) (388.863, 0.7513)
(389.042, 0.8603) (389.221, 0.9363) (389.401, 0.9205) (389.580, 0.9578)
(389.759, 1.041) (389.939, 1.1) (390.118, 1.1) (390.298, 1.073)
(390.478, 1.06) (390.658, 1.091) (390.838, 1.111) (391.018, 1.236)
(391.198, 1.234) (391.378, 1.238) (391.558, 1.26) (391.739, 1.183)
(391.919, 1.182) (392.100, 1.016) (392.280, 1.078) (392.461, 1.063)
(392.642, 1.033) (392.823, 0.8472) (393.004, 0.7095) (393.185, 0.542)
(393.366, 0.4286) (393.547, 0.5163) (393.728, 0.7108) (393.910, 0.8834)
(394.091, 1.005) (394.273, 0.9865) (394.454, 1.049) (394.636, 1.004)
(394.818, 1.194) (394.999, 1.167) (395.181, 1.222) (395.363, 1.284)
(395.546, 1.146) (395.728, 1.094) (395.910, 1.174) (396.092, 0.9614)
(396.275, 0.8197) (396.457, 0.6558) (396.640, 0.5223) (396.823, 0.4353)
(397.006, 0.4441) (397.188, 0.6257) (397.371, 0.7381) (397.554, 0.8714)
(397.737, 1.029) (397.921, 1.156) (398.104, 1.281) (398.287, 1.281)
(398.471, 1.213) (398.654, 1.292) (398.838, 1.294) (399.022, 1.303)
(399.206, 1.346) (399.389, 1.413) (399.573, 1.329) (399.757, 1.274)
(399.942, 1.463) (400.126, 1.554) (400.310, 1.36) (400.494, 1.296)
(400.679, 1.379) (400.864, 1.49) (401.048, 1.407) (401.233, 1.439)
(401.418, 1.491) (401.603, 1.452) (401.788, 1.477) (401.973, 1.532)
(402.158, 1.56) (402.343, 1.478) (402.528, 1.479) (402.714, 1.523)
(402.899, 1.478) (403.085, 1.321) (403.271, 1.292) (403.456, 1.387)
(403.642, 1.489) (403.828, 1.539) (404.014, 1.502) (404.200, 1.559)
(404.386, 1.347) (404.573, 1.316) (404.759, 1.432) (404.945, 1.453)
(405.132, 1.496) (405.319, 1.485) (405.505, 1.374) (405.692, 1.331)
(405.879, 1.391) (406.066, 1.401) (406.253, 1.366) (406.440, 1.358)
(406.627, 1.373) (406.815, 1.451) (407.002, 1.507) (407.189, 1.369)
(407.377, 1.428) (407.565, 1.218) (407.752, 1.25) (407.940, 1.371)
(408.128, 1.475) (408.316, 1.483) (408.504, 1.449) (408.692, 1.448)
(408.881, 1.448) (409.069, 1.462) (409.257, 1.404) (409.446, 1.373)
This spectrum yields 1.6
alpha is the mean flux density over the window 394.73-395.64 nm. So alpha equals 1.2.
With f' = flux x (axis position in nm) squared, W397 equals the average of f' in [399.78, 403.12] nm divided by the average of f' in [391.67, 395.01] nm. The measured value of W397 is 1.6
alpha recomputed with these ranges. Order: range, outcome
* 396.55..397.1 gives 0.468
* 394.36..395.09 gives 1.1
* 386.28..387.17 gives 1.05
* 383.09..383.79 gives 0.584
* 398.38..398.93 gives 1.27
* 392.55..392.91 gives 0.94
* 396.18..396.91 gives 0.61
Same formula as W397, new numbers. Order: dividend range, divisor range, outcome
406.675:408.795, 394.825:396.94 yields 1.56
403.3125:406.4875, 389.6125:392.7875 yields 1.37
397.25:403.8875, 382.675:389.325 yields 1.63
